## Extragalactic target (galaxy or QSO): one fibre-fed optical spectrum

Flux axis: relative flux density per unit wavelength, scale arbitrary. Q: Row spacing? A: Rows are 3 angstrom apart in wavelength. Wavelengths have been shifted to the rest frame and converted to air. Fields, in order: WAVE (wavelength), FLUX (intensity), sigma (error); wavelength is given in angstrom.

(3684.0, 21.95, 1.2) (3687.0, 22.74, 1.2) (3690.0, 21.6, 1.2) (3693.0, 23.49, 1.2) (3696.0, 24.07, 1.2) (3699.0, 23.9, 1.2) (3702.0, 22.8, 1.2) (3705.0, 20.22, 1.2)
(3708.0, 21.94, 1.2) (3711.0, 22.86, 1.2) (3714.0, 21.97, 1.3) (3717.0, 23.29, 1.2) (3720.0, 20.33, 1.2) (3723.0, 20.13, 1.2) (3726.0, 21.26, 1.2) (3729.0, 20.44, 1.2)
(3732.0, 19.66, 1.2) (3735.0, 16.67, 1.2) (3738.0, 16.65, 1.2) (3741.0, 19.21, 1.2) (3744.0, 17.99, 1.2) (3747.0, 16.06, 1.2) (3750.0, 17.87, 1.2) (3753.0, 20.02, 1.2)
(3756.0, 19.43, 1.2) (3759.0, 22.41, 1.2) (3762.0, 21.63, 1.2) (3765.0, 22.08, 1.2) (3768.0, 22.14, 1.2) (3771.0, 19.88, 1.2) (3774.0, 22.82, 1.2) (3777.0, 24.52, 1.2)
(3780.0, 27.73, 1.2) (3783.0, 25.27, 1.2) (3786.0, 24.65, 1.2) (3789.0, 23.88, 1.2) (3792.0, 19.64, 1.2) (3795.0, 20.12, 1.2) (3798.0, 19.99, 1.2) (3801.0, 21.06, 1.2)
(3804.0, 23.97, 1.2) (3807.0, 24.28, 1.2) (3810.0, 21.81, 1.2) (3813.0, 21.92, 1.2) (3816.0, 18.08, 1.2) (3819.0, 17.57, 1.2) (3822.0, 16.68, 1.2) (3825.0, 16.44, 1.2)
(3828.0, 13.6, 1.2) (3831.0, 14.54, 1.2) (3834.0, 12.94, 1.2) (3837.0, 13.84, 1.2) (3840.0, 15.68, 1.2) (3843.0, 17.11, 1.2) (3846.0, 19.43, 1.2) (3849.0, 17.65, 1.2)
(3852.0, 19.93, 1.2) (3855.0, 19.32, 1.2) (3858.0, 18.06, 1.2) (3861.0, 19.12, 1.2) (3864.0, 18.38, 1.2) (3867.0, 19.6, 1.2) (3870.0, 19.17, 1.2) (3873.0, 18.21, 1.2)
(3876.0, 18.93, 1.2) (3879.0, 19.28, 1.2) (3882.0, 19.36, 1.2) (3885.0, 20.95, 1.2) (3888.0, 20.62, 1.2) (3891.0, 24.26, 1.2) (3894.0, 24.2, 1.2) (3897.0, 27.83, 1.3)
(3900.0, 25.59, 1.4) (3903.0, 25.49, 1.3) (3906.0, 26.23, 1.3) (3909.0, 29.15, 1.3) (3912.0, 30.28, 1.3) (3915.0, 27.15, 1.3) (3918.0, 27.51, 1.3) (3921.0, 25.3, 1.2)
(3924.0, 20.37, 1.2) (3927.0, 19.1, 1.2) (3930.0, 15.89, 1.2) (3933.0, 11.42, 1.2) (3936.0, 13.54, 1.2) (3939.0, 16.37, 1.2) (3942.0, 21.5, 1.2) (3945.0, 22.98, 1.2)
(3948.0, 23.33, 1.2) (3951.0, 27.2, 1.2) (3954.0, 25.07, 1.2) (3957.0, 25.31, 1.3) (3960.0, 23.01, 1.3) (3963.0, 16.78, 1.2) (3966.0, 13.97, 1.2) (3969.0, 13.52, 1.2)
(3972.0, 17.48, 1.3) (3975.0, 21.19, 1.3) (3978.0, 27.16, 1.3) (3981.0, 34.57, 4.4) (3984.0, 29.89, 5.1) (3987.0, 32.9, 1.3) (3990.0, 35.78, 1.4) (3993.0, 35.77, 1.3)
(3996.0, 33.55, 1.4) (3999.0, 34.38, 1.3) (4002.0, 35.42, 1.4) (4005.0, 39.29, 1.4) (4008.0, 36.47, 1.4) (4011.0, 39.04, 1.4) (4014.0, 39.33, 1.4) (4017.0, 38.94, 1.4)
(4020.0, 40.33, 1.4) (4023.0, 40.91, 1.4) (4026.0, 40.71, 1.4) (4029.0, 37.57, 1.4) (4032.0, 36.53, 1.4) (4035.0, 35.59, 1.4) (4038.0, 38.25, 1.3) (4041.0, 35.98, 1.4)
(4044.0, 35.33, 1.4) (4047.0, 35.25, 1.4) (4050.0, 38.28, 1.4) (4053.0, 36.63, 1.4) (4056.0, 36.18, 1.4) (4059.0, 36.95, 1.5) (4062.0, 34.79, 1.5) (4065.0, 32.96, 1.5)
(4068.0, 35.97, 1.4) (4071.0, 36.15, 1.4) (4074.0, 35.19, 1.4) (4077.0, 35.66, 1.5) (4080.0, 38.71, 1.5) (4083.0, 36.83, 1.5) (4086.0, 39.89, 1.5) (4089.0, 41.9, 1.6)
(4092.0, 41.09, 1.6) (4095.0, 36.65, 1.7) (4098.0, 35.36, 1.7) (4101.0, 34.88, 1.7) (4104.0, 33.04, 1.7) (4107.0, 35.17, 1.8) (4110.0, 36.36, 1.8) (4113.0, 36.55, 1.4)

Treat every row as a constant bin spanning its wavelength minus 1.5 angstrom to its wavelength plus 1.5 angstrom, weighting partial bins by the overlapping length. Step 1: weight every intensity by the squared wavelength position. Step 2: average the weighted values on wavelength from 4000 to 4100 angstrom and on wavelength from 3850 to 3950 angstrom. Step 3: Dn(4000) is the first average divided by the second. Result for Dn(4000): 1.9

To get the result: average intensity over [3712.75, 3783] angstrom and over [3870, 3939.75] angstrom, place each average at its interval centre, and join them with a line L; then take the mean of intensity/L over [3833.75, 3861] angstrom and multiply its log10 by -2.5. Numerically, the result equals 0.23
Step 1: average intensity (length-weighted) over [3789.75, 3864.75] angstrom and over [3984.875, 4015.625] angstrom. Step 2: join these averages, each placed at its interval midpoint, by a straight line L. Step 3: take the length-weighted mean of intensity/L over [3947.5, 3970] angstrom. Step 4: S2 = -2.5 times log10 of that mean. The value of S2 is 0.443 mag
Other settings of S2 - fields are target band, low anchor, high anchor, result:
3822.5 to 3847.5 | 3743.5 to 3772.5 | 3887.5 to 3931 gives 0.40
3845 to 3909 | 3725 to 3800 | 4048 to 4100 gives 0.26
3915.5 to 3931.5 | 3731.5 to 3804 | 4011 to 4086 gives 0.33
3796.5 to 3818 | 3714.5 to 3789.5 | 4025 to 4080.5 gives 0.11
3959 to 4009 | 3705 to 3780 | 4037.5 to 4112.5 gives 0.15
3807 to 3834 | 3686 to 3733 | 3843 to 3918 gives 0.24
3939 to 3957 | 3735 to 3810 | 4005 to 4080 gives 0.32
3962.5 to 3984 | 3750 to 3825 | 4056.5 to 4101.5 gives 0.41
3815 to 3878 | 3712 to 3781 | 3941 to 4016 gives 0.35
